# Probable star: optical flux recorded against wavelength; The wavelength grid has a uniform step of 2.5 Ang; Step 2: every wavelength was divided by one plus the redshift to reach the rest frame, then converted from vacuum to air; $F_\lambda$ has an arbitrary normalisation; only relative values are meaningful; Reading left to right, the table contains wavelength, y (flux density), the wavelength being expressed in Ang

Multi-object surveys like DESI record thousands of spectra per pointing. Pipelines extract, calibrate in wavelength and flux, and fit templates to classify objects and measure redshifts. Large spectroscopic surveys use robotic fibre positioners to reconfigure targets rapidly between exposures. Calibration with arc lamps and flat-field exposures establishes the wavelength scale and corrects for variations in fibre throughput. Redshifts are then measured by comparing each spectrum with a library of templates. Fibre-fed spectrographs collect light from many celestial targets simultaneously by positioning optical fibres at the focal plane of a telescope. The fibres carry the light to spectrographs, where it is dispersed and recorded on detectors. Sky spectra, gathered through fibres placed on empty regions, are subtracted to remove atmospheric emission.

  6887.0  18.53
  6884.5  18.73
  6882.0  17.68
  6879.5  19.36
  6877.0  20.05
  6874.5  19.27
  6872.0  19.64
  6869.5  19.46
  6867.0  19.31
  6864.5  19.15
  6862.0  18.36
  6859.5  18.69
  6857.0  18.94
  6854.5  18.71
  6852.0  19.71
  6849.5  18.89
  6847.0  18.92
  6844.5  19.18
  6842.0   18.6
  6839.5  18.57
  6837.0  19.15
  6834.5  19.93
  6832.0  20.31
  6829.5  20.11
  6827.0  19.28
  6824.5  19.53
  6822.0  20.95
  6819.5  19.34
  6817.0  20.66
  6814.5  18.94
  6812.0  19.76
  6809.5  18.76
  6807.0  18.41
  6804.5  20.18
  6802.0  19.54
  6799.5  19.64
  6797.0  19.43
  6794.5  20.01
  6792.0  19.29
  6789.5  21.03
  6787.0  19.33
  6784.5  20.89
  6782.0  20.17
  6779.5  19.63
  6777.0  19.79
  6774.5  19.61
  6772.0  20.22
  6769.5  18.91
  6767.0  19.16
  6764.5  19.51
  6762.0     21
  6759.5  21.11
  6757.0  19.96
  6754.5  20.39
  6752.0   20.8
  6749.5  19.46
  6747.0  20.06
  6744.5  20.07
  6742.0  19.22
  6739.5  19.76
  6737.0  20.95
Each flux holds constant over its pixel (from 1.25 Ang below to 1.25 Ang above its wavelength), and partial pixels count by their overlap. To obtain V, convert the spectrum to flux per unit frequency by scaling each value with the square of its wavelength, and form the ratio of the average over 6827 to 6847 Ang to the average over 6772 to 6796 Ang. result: 0.98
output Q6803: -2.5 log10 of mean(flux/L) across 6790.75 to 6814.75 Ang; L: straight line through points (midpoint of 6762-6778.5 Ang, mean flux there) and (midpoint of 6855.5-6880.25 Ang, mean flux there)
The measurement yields 0.005 mag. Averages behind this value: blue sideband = 19.6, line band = 19.4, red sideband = 19.2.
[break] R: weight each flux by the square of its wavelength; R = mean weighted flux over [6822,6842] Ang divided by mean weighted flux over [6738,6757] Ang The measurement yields 1.00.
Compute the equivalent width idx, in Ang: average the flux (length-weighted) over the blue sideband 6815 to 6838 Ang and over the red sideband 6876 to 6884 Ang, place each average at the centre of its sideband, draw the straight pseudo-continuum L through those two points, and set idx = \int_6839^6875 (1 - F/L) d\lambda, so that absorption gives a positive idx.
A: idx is 0.62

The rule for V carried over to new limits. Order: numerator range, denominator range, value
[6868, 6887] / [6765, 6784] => 1.00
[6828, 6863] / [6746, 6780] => 0.98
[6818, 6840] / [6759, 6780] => 1.01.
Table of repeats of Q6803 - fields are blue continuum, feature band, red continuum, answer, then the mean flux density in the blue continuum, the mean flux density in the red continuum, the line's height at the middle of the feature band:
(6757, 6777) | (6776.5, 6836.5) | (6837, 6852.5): -0.02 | 19.9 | 19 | 19.4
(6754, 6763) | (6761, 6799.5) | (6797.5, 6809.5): 0.01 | 20.6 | 19.4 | 20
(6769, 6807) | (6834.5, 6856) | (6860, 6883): 0.02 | 19.8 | 19.1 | 19.4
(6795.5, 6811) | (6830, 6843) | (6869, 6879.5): 0.00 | 19.3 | 19.6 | 19.5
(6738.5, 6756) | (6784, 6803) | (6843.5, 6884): -0.01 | 20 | 19.1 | 19.6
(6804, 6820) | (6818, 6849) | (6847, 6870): -0.01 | 19.4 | 19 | 19.2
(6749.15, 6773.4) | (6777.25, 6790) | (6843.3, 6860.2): -0.02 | 20.1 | 19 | 19.8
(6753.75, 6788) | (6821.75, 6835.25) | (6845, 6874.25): -0.03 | 20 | 19.1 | 19.4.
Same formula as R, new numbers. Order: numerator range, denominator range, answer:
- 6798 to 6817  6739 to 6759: 0.99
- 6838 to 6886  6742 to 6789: 0.98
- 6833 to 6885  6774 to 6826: 0.98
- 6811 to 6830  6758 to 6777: 1.01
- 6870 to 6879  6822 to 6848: 1.02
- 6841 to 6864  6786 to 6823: 0.97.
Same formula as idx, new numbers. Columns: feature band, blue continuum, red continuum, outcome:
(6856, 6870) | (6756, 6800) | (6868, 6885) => 0.24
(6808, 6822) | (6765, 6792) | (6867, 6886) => -0.01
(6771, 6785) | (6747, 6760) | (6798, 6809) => -0.11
